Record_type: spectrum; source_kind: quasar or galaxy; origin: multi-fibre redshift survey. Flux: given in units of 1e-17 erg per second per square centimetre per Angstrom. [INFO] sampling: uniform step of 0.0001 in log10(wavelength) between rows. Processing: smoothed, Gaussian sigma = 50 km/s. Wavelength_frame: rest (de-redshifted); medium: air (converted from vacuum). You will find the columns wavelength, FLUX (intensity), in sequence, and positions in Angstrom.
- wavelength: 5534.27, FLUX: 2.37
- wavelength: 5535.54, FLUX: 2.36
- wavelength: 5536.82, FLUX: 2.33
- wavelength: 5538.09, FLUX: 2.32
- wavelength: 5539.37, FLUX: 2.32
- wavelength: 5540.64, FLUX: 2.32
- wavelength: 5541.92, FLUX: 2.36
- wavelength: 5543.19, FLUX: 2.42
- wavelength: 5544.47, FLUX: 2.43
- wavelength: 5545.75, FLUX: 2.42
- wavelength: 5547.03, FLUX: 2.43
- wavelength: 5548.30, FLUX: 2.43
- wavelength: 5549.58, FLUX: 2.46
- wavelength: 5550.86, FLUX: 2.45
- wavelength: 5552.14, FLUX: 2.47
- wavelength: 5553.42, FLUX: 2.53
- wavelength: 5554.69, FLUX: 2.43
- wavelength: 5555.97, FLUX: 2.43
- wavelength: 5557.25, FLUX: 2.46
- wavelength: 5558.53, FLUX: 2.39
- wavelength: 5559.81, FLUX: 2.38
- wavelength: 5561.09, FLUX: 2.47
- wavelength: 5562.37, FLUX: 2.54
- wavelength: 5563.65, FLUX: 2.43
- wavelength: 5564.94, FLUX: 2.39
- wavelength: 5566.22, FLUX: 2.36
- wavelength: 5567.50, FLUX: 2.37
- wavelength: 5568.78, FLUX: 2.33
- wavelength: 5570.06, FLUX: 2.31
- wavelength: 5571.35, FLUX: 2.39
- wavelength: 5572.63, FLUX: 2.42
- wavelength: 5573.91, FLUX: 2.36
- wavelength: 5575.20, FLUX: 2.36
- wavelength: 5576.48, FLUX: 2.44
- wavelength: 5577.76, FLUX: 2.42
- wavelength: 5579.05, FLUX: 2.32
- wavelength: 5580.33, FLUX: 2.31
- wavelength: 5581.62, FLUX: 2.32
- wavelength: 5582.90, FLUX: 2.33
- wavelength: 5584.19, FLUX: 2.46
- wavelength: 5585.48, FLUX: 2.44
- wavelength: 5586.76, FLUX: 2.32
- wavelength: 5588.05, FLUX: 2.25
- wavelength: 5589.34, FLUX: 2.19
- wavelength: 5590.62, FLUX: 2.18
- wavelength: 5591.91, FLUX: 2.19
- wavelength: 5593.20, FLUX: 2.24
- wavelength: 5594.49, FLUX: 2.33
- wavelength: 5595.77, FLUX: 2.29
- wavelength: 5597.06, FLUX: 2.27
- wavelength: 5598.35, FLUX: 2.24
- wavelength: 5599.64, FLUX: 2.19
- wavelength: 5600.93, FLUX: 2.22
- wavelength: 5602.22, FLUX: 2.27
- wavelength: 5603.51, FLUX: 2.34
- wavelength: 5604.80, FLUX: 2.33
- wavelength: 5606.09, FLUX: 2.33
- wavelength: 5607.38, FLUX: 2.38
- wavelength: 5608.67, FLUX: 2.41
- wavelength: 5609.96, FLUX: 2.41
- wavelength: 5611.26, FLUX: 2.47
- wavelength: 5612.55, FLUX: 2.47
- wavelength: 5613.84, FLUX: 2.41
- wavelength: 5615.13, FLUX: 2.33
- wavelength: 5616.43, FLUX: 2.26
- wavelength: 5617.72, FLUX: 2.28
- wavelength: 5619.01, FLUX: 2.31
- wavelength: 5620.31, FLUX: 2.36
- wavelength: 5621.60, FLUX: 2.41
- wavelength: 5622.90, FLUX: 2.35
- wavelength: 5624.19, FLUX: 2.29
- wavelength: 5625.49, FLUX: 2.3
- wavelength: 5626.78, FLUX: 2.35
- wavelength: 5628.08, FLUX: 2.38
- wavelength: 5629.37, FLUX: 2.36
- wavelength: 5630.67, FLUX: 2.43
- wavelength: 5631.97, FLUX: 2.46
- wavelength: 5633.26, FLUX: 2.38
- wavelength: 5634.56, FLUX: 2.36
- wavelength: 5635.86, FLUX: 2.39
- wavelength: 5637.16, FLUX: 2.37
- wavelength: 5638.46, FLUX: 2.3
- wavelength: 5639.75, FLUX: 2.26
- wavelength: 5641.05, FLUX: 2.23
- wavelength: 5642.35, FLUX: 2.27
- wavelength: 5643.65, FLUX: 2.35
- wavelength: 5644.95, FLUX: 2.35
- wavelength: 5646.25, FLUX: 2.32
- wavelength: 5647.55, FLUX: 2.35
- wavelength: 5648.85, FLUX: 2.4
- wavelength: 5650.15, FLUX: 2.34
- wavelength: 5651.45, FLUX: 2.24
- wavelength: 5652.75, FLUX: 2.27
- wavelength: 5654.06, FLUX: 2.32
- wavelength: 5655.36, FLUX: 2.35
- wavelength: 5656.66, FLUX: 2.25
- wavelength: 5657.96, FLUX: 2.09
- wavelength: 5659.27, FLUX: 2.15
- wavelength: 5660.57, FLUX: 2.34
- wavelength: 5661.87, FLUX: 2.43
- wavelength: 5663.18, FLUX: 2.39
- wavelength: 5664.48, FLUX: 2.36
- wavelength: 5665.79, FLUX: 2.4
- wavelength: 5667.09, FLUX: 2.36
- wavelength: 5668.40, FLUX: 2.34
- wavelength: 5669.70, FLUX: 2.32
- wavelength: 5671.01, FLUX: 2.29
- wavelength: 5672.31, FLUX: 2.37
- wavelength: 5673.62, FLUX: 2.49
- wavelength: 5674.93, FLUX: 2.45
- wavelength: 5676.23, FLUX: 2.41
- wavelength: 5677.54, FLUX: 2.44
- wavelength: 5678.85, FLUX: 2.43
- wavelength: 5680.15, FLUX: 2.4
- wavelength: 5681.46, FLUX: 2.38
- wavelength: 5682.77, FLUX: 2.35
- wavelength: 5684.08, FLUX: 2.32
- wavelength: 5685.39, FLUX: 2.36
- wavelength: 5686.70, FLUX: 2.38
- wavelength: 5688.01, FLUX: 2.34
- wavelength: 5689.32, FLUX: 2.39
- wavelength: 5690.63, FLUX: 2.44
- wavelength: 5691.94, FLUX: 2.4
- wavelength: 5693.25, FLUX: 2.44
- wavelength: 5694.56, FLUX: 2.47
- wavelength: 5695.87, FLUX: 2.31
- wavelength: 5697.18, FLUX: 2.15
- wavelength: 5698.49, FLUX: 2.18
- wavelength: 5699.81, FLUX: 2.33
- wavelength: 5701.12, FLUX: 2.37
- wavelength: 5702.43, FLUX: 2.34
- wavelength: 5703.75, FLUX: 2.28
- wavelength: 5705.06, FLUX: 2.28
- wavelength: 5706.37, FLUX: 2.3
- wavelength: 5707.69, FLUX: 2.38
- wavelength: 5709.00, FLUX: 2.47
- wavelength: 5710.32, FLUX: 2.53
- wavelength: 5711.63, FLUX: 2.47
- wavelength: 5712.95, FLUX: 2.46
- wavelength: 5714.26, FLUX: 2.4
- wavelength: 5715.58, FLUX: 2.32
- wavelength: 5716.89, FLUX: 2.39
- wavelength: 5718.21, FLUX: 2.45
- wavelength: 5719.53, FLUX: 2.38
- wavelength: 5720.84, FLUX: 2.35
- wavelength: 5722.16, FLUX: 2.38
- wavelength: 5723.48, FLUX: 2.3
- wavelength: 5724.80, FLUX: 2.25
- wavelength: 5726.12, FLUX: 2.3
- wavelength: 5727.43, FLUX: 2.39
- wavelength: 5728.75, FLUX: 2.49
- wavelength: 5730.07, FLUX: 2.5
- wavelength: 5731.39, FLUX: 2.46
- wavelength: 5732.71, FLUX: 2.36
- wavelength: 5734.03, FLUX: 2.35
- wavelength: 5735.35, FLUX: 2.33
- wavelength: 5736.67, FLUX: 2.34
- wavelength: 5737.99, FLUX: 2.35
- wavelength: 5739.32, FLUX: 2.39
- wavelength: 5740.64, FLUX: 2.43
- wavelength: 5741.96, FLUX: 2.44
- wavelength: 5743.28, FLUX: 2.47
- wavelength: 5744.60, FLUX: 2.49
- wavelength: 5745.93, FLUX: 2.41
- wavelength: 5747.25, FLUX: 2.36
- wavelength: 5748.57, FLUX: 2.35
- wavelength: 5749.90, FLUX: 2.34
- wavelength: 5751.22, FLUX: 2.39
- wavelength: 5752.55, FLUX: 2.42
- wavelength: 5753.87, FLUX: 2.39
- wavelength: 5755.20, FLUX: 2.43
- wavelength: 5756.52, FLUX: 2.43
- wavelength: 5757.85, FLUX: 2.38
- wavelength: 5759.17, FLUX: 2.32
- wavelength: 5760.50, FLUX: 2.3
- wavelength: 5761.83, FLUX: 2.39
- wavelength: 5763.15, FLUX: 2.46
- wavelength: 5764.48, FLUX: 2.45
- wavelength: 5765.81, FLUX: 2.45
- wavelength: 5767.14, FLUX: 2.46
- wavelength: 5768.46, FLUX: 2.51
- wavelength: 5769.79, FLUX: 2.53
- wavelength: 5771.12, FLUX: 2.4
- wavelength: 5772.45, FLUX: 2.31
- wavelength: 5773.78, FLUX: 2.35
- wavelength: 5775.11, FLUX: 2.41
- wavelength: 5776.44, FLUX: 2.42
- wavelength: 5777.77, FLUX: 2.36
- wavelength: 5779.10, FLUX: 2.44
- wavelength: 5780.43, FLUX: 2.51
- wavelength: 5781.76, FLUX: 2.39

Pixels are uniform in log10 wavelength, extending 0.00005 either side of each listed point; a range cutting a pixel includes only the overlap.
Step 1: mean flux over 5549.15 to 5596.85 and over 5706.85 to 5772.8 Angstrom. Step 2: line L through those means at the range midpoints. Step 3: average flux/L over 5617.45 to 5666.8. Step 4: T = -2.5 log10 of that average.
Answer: 0.024 mag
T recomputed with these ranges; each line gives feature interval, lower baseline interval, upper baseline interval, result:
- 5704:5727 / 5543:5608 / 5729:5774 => 0.009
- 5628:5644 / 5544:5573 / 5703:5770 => 0.029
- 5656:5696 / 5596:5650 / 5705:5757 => 0.001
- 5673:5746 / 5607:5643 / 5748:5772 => 0.003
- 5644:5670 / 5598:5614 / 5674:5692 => 0.027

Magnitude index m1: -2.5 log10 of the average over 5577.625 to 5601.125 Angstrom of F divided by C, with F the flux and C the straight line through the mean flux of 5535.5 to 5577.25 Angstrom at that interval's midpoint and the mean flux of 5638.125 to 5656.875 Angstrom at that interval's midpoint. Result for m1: 0.04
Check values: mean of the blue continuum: 2.4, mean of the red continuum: 2.31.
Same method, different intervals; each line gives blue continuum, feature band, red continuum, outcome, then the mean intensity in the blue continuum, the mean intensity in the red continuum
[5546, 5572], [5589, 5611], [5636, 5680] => 0.05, 2.42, 2.34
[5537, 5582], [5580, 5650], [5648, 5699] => 0.02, 2.4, 2.35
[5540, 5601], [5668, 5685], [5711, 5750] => 0.00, 2.37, 2.39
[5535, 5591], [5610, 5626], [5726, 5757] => 0.02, 2.38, 2.4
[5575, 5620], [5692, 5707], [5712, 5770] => 0.03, 2.32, 2.4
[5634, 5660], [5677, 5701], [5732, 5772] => -0.01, 2.3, 2.4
